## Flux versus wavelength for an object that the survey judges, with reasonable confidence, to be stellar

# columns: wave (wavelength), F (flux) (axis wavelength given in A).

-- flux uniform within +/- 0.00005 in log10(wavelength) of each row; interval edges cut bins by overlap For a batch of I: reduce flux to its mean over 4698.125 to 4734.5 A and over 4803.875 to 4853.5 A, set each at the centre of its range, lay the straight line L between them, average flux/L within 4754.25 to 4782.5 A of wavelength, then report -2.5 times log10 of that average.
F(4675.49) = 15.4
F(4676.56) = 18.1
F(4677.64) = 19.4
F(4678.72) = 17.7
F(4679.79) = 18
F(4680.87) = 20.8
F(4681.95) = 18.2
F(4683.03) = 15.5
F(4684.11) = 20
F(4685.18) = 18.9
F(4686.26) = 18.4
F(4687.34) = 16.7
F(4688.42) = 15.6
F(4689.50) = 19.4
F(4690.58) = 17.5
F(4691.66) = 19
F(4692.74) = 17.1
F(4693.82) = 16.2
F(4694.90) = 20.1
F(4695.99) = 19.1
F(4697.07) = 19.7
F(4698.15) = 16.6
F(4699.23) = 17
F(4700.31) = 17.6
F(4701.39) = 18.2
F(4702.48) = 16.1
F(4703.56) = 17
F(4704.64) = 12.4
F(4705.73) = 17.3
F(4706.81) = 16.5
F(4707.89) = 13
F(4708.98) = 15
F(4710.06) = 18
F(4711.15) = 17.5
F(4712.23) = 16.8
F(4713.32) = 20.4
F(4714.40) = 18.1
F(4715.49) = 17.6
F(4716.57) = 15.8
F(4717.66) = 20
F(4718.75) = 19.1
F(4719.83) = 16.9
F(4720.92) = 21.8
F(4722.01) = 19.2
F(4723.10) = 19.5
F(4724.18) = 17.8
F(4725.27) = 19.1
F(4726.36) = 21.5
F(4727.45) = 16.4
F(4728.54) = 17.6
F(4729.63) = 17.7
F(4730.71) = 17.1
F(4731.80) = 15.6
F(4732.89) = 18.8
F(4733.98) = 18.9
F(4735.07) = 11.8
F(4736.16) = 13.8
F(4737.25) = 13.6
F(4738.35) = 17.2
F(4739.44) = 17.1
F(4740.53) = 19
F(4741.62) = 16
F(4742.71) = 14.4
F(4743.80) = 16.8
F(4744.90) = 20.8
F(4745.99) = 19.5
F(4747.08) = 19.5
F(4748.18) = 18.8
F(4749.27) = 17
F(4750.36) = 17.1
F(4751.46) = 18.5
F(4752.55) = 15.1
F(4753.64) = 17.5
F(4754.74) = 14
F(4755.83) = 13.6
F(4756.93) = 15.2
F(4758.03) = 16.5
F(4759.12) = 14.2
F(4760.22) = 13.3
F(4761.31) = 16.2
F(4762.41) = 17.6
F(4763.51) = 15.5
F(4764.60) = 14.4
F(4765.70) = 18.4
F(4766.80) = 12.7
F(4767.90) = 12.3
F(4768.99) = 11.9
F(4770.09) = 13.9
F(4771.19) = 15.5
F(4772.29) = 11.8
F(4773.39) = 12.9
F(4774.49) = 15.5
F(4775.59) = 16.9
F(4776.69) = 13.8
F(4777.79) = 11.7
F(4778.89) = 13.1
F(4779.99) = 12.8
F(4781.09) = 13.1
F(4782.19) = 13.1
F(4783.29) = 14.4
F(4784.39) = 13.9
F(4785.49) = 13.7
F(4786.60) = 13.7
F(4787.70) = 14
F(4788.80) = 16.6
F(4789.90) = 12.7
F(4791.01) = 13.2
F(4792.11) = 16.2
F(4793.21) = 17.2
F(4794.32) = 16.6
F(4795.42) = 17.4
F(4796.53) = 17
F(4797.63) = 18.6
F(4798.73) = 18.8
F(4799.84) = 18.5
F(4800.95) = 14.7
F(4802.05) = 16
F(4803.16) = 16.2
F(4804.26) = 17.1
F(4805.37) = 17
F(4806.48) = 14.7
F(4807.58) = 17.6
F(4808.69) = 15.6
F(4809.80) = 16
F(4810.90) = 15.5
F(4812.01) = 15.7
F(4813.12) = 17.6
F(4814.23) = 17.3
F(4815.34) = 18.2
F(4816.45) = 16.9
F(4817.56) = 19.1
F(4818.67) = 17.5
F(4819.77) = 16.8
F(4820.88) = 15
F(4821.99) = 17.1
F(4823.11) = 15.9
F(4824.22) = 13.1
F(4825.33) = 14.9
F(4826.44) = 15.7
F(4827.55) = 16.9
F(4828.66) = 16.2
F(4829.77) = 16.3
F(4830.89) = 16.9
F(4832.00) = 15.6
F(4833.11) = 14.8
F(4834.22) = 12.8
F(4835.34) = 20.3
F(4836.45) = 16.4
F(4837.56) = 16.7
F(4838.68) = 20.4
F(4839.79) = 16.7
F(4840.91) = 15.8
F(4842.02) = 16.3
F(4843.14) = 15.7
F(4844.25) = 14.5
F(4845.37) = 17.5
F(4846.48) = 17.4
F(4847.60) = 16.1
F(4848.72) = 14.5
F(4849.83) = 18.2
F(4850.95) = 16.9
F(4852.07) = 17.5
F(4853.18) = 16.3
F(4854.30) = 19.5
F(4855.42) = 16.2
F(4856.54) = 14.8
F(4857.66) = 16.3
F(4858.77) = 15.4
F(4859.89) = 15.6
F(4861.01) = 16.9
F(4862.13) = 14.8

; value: 0.20 mag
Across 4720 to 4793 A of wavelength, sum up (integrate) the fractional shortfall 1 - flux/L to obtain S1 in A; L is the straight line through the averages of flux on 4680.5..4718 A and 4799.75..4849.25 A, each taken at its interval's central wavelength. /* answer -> 5.1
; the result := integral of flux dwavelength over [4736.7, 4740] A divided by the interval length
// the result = 15.9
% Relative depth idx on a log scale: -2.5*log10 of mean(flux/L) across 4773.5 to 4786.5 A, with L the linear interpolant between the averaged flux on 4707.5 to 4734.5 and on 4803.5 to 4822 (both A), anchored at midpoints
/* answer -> 0.24 mag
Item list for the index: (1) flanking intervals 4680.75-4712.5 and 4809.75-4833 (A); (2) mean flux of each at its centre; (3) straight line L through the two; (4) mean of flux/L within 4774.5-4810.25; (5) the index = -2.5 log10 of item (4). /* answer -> 0.08 mag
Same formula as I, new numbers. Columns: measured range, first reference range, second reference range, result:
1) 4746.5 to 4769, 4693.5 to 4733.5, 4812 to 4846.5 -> 0.10 mag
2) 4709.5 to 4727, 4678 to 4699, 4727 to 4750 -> -0.07 mag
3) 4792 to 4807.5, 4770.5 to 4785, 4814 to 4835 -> -0.14 mag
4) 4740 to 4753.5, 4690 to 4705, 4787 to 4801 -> -0.05 mag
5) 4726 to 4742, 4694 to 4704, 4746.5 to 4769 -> -0.01 mag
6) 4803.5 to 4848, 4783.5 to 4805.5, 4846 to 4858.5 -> -0.01 mag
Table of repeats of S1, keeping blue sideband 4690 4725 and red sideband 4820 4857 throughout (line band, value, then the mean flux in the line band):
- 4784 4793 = 1.3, 14.4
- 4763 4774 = 2.0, 13.9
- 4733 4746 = 0.6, 16.5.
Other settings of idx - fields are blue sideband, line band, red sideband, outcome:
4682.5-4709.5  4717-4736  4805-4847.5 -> -0.064 mag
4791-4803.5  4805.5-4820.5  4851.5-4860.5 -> -0.003 mag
